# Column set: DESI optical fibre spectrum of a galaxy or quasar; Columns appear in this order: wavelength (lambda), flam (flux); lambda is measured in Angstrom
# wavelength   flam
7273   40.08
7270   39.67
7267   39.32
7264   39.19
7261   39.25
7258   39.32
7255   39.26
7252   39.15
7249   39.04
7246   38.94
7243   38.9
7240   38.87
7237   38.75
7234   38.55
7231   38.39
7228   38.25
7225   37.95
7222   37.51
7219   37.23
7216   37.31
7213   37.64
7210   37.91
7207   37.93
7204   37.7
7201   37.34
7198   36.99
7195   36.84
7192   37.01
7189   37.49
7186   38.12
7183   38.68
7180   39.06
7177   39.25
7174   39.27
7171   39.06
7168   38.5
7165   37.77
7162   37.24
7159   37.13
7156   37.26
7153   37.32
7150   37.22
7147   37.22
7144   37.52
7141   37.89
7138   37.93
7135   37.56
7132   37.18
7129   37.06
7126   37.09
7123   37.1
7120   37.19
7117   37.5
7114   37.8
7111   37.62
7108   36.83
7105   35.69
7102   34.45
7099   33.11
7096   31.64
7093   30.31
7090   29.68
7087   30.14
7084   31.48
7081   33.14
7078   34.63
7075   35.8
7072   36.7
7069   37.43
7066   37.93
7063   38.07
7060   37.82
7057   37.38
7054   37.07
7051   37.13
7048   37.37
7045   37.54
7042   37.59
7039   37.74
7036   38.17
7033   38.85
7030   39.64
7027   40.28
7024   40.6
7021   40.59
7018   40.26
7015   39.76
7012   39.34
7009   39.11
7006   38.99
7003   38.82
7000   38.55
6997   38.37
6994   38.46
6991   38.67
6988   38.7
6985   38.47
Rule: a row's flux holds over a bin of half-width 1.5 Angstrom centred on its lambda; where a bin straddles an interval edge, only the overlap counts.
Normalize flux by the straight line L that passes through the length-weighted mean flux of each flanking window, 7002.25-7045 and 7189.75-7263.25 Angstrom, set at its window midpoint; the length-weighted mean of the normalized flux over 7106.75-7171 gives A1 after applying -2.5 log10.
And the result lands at 0.03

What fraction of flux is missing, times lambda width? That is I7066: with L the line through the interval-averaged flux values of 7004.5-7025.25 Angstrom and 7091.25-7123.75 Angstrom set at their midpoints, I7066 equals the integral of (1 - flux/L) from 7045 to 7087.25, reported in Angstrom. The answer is 1.4 Angstrom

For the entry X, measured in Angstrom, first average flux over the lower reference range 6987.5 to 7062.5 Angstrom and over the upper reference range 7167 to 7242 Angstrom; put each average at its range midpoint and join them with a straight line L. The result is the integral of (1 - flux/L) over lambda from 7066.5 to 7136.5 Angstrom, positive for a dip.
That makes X 6.0 Angstrom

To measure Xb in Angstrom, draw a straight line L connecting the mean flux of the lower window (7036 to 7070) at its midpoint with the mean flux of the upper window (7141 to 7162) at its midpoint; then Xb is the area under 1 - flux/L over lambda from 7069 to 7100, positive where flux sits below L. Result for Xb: 3.8 Angstrom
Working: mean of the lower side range 37.6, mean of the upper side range 37.3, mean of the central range 32.9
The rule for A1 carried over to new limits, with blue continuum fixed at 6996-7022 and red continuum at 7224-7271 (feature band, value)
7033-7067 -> 0.04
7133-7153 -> 0.04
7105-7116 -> 0.06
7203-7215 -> 0.03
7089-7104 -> 0.22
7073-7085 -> 0.15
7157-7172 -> 0.03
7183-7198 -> 0.04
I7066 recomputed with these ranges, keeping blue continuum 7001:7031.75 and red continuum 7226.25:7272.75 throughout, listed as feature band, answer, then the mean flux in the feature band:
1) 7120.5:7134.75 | 0.8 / 37.2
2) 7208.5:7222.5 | 0.6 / 37.5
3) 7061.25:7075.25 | 0.8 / 37.3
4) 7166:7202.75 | 1.0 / 38.1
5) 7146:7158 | 0.6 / 37.3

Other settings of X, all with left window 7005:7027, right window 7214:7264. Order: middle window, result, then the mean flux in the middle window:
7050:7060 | 0.59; 37.3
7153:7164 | 0.50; 37.3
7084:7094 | 2.33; 30.2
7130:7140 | 0.41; 37.5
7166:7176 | 0.01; 38.9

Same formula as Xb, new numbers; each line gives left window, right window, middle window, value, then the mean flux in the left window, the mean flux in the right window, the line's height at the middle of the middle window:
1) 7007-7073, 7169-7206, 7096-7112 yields 1.3 Angstrom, 38.5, 38.1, 38.3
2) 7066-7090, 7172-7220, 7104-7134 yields -1.4 Angstrom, 34.1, 37.9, 35.4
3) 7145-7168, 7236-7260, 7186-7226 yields 0.8 Angstrom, 37.4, 39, 38.3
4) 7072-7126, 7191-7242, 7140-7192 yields -2.3 Angstrom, 34.5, 37.8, 36.4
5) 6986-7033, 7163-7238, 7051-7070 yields 0.7 Angstrom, 39.3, 38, 39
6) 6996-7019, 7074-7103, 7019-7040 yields -1.2 Angstrom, 39.1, 32.3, 37.3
